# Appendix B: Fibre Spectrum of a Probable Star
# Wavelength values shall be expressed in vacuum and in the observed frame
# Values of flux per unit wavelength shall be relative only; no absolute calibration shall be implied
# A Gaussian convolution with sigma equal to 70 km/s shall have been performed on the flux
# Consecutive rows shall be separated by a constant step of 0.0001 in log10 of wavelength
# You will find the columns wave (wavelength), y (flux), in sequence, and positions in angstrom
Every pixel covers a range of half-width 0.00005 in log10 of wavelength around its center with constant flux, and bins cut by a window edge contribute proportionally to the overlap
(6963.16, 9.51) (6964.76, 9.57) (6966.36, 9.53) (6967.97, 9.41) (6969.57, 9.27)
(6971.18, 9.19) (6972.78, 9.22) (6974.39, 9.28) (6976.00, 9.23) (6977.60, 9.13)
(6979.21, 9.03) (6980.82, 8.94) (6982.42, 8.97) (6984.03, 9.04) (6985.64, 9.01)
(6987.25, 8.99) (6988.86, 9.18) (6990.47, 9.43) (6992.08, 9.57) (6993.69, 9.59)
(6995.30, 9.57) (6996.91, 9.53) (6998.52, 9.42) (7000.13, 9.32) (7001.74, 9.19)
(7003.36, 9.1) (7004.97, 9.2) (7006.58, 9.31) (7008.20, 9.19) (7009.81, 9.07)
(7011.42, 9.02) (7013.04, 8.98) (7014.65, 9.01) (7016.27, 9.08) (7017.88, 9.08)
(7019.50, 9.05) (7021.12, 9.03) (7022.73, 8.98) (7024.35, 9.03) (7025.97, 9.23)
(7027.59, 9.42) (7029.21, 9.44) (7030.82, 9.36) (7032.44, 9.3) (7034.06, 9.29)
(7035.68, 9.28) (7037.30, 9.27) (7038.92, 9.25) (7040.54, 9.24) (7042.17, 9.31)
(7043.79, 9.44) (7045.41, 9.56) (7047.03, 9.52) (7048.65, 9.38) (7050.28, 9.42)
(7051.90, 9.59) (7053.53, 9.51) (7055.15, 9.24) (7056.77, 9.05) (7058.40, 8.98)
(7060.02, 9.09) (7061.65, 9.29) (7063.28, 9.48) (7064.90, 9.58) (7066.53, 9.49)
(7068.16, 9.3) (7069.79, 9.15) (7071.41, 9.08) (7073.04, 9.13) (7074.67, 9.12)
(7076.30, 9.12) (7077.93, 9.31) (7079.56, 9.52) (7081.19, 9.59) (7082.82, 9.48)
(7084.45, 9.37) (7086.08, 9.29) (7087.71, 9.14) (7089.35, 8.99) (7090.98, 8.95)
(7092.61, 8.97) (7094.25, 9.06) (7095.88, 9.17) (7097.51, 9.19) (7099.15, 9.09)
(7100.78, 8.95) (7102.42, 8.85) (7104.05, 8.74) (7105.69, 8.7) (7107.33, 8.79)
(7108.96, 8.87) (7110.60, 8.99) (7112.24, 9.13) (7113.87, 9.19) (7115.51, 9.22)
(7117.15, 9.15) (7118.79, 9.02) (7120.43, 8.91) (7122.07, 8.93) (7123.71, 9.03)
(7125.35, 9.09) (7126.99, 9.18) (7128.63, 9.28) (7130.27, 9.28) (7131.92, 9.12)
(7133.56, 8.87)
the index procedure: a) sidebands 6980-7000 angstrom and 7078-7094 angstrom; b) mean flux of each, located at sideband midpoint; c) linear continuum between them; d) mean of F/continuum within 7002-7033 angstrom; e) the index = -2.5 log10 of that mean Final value 0.01 mag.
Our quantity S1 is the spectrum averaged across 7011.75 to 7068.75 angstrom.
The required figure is 9.27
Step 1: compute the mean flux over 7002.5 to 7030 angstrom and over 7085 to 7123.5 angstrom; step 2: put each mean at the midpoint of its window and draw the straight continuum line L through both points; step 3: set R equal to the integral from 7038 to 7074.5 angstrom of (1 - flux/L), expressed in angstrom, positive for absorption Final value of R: -0.97 angstrom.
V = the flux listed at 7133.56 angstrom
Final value 8.87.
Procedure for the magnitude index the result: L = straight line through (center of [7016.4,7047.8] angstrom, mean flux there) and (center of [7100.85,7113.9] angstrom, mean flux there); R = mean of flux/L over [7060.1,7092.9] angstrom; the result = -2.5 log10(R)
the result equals -0.03 mag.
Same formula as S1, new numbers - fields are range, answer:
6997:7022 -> 9.15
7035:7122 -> 9.19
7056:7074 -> 9.24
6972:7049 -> 9.23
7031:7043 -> 9.28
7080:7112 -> 9.07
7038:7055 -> 9.41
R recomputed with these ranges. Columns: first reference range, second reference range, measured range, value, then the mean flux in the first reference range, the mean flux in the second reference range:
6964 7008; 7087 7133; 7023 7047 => -0.4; 9.26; 9.03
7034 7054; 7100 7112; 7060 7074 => -0.2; 9.39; 8.85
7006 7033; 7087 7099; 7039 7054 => -0.5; 9.15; 9.06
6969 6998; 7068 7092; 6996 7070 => -0.2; 9.23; 9.23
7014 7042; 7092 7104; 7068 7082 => -0.3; 9.2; 9.02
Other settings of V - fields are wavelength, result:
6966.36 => 9.53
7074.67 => 9.12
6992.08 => 9.57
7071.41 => 9.08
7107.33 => 8.79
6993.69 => 9.59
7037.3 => 9.27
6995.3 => 9.57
